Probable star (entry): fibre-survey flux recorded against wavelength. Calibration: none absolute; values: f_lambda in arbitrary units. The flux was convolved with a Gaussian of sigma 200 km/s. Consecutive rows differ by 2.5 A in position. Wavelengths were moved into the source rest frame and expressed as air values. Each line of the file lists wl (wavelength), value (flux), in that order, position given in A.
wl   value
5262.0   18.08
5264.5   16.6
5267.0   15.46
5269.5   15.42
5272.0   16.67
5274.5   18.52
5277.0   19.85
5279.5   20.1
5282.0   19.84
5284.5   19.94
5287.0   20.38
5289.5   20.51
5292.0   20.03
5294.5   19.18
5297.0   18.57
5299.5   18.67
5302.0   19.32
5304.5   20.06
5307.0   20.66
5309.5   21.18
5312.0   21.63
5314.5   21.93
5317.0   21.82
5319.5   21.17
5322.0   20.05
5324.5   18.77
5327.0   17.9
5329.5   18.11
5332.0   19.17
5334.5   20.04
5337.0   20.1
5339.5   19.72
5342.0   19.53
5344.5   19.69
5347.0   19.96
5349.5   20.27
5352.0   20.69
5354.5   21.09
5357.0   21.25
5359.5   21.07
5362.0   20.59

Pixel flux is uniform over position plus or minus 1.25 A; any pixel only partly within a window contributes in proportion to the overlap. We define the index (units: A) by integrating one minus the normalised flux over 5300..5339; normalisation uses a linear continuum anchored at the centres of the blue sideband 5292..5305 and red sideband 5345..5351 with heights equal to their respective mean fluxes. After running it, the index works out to -1.1 A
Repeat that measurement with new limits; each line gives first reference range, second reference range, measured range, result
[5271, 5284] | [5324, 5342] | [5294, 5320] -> -1.7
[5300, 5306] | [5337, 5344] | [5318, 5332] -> 0.3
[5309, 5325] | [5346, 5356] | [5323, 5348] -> 1.8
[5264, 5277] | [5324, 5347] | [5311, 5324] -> -1.8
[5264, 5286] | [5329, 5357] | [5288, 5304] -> -0.6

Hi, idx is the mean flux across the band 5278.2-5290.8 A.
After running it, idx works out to 20.2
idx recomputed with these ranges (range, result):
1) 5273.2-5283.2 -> 19.6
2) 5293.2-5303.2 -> 18.9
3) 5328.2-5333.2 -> 18.6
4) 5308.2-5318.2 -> 21.6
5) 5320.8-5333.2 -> 18.8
